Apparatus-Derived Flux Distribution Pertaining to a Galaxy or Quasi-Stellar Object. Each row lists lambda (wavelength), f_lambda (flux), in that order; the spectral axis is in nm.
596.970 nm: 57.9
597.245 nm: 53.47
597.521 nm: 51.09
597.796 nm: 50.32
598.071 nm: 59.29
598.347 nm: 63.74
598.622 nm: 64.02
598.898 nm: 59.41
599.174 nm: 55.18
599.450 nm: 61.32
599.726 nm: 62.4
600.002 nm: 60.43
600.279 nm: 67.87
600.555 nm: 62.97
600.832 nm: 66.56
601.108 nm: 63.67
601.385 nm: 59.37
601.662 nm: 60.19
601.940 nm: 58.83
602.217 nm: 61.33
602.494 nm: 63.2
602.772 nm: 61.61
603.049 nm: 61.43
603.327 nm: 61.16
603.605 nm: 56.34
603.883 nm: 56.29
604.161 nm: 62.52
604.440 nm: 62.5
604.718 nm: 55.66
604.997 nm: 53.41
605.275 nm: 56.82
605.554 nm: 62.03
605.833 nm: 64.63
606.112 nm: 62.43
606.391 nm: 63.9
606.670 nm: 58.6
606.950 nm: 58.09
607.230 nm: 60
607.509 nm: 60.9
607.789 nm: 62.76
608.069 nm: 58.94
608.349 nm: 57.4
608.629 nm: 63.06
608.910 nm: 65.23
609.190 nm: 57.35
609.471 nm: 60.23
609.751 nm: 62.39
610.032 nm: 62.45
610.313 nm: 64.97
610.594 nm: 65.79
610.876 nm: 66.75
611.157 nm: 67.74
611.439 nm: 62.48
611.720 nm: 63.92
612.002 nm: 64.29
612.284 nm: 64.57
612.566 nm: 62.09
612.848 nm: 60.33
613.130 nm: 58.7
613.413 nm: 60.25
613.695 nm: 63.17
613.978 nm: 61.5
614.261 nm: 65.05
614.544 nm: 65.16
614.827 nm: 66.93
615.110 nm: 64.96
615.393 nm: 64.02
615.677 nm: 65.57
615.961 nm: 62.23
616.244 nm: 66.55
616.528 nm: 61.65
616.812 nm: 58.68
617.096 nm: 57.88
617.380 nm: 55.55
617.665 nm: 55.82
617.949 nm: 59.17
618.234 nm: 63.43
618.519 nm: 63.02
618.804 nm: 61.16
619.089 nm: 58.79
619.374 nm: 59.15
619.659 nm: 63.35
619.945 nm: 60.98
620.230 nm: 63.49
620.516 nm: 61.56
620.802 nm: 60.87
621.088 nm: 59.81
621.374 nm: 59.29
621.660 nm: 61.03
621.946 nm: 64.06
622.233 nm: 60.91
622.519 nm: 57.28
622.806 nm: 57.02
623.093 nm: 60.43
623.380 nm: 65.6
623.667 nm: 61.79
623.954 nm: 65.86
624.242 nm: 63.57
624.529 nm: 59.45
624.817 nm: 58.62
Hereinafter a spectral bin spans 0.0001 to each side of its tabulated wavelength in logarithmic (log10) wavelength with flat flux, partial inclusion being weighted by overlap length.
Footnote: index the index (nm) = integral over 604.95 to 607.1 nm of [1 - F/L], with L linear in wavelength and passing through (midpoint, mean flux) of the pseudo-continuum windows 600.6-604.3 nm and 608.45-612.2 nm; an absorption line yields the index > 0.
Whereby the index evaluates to 0.07 nm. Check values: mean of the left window 61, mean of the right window 63.5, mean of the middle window 60.3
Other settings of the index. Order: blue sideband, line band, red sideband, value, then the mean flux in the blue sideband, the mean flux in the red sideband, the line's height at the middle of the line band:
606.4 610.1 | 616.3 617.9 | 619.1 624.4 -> 0.07 nm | 60.7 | 61.4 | 61.1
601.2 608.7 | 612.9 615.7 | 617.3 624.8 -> -0.13 nm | 60.1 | 60.9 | 60.6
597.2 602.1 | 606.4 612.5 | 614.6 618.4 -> -0.12 nm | 60.1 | 61.8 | 61.1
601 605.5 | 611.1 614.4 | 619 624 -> -0.13 nm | 59.7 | 61.1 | 60.4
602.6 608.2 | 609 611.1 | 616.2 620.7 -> -0.10 nm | 60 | 60.5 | 60.2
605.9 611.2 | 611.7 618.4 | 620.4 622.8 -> -0.10 nm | 62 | 60.4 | 61.2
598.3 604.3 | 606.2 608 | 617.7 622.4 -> 0.02 nm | 61.3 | 61.1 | 61.3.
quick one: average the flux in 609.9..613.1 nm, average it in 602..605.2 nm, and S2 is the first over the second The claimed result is 1.07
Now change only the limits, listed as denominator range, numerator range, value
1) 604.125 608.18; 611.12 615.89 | 1.05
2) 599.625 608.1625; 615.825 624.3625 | 1.00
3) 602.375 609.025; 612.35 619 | 1.03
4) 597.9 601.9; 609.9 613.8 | 1.03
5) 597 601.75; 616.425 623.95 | 1.01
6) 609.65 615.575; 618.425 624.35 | 0.96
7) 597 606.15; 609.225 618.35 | 1.04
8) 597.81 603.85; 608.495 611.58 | 1.04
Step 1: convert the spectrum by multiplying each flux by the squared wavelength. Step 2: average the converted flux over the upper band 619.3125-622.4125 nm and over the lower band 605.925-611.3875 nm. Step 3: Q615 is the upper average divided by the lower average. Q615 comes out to 1.0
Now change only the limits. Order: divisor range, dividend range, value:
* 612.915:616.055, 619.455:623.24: 0.98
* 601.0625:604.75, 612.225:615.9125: 1.09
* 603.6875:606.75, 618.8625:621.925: 1.07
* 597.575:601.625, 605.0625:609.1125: 1.02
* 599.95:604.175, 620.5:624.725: 1.06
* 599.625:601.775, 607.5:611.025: 1.02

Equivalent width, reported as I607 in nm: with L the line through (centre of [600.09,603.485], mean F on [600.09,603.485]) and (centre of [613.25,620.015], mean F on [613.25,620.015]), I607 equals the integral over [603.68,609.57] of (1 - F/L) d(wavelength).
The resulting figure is 0.19 nm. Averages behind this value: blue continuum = 62.3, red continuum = 61.8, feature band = 60.1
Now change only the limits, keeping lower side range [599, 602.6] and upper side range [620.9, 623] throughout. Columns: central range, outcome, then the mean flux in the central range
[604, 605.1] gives 0.05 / 58.6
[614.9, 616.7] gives -0.11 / 64.2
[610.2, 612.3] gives -0.15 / 65.1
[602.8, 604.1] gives 0.05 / 59.3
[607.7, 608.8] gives 0.01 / 60.5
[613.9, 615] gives -0.08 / 64.9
